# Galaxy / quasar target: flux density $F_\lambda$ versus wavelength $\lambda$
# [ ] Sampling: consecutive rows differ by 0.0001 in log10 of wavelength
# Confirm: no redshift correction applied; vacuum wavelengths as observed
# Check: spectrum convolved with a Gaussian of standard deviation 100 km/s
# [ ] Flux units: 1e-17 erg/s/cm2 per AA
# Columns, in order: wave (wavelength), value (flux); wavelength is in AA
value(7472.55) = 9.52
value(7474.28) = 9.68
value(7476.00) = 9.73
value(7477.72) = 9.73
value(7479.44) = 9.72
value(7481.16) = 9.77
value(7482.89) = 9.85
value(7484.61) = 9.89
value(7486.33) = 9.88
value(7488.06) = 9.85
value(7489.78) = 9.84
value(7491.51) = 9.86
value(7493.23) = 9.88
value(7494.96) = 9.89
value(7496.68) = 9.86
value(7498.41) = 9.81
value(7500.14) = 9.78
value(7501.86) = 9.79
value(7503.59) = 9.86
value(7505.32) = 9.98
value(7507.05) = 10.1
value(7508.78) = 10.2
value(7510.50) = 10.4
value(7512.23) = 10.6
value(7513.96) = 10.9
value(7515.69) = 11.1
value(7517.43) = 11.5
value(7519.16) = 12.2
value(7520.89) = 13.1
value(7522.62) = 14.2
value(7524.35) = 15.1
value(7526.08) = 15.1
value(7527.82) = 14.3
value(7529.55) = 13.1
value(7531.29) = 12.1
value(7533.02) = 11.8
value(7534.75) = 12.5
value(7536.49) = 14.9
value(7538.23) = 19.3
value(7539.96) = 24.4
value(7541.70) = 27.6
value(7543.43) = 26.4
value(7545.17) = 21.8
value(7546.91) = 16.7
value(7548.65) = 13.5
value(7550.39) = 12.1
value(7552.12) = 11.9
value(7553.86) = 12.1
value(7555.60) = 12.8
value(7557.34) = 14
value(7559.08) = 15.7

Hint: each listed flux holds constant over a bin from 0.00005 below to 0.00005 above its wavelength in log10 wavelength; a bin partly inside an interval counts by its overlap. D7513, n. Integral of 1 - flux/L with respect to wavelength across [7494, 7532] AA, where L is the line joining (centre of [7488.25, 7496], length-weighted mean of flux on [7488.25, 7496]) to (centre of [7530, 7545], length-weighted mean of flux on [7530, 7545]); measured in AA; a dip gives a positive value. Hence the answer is 6.5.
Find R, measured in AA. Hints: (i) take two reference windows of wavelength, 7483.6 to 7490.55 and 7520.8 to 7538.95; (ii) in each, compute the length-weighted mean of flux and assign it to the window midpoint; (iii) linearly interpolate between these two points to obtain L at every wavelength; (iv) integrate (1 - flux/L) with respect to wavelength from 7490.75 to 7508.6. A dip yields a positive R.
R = 2.0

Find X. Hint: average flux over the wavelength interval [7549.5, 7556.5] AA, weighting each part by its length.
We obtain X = 12.2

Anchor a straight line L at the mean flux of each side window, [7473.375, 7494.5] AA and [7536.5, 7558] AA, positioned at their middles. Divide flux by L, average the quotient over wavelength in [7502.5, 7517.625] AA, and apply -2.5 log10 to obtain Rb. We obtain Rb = 0.24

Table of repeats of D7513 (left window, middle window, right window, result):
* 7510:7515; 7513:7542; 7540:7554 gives -1.0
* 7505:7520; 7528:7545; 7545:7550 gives -3.9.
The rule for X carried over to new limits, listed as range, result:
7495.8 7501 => 9.82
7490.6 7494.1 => 9.86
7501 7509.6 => 9.98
